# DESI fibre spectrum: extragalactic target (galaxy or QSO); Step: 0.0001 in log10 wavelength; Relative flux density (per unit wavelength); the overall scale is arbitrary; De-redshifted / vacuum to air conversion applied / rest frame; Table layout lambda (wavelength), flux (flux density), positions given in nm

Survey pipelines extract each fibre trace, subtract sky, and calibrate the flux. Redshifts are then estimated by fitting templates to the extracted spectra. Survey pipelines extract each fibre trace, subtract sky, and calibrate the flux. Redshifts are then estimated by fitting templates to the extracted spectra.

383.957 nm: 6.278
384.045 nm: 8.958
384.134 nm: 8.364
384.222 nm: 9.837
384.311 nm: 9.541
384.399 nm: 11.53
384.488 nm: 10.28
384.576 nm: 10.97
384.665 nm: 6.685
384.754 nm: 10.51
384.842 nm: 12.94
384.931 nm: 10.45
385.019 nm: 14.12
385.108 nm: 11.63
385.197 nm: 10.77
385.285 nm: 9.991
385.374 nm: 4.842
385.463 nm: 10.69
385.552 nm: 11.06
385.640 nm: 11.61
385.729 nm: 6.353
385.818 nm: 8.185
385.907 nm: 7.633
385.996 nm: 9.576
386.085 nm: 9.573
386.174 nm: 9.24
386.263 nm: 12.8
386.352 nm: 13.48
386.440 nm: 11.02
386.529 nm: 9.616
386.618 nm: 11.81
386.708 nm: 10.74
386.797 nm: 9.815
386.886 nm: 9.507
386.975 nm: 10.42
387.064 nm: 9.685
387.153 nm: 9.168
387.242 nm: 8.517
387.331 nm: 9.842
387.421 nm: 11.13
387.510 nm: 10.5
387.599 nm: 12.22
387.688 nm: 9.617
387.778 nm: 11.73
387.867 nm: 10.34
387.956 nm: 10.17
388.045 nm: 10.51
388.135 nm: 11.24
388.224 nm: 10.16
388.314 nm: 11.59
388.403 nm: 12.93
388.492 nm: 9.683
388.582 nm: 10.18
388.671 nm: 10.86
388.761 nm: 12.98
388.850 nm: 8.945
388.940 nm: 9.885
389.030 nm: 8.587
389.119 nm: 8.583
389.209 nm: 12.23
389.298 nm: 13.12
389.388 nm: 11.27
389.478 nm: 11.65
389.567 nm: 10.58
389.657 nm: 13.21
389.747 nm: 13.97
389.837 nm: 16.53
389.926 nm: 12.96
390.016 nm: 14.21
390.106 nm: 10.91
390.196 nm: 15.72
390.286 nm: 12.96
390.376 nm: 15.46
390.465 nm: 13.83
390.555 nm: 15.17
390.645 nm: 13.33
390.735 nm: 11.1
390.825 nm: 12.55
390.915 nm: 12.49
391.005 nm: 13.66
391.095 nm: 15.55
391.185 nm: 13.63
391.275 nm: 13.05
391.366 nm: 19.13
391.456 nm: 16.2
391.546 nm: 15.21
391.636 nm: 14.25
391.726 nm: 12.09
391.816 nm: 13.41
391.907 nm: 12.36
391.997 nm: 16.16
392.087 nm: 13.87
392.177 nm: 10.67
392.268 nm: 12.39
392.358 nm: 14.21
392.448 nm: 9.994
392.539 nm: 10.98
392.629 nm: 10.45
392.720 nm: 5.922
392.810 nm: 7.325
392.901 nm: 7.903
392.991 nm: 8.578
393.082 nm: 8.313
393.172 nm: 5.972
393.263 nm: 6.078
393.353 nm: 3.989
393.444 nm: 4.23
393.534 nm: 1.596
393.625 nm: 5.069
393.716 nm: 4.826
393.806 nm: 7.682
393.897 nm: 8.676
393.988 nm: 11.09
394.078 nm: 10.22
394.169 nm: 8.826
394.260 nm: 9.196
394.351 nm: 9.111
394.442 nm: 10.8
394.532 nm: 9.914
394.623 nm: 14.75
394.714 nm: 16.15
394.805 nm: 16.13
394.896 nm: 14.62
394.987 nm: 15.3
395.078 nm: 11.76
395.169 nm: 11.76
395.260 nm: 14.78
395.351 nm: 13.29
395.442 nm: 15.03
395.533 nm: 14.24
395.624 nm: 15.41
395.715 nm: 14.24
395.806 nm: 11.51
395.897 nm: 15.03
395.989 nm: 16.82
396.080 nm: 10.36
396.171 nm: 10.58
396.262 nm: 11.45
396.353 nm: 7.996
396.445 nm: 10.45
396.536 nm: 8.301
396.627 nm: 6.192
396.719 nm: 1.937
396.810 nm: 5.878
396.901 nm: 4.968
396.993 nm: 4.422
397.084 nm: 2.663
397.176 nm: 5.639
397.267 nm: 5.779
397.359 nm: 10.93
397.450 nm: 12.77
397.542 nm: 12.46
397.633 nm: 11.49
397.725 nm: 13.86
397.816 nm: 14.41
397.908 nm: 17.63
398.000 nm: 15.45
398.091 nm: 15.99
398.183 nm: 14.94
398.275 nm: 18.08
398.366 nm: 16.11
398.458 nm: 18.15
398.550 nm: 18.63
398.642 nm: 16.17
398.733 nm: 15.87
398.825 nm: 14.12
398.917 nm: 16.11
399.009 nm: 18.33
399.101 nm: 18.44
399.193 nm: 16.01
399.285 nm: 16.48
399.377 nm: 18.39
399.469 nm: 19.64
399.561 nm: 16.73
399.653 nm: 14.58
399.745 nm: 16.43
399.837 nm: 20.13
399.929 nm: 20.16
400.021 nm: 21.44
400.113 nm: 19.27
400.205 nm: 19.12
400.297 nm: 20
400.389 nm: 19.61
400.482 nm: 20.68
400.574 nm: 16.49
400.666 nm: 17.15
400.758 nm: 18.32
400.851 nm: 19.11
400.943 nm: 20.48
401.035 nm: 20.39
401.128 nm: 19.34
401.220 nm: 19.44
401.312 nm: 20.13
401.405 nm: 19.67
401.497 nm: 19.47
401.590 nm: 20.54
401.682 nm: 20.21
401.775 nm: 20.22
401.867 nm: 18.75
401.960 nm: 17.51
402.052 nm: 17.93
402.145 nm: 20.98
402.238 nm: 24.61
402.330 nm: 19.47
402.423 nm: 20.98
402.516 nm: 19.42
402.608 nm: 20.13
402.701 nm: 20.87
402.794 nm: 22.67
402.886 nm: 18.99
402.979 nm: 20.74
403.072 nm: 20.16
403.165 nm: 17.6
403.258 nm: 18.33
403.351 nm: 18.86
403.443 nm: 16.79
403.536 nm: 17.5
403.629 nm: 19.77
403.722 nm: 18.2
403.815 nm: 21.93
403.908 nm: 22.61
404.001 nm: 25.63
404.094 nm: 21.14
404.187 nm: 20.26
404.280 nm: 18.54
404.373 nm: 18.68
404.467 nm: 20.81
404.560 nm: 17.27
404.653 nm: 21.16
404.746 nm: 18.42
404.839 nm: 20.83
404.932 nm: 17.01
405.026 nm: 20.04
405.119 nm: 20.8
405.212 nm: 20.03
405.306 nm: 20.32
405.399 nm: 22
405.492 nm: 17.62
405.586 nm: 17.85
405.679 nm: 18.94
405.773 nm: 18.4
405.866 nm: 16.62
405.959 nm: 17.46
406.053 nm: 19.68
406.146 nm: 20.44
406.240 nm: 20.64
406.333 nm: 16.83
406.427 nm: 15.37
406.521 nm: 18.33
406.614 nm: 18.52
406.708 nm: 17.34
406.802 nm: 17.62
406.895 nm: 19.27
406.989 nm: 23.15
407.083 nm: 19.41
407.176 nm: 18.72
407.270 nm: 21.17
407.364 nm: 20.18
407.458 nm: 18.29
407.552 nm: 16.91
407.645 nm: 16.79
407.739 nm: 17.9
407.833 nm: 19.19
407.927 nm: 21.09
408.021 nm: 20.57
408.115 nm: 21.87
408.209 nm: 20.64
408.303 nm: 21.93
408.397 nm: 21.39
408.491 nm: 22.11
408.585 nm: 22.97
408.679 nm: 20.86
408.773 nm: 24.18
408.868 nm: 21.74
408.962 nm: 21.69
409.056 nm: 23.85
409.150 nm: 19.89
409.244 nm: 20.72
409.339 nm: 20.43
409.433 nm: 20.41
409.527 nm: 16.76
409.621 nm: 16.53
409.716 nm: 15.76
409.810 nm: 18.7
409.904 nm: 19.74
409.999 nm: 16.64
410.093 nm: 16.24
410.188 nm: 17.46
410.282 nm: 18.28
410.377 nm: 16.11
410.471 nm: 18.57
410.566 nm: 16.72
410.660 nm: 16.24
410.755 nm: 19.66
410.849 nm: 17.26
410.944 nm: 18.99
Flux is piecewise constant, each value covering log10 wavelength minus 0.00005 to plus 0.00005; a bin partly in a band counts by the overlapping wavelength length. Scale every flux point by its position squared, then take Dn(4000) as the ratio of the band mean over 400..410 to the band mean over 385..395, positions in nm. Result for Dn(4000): 1.92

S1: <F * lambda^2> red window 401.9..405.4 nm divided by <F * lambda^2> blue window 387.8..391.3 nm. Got 1.8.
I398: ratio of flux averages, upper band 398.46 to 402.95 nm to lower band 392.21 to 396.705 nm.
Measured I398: 1.83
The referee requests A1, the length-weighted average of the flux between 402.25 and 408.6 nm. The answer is 19.6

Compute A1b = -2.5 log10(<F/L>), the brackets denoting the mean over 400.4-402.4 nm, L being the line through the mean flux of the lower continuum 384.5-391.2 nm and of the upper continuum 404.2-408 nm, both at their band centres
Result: -0.15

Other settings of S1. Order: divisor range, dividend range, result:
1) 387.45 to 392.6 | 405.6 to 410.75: 1.69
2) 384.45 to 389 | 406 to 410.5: 2.09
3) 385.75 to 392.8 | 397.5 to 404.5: 1.68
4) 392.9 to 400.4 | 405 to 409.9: 1.65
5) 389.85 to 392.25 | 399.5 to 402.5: 1.47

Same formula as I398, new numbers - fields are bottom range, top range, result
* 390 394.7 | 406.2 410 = 1.78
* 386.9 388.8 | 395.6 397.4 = 0.84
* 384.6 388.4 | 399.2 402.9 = 1.88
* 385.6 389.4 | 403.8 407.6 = 1.87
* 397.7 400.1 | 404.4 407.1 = 1.11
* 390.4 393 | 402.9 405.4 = 1.56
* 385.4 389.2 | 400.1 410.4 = 1.90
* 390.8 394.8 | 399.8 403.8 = 1.83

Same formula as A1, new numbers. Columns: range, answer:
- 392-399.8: 11.7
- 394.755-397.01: 11.4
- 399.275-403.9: 19.4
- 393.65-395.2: 11.1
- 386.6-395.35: 11.3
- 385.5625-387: 10.1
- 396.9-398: 10.2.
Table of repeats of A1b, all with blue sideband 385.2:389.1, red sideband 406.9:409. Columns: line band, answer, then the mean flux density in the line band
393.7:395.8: 0.153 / 12.2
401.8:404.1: -0.114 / 20.1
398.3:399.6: -0.068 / 17.1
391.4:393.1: 0.088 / 11.7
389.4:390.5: -0.160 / 13.4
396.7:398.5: 0.342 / 11.3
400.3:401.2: -0.130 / 19.1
